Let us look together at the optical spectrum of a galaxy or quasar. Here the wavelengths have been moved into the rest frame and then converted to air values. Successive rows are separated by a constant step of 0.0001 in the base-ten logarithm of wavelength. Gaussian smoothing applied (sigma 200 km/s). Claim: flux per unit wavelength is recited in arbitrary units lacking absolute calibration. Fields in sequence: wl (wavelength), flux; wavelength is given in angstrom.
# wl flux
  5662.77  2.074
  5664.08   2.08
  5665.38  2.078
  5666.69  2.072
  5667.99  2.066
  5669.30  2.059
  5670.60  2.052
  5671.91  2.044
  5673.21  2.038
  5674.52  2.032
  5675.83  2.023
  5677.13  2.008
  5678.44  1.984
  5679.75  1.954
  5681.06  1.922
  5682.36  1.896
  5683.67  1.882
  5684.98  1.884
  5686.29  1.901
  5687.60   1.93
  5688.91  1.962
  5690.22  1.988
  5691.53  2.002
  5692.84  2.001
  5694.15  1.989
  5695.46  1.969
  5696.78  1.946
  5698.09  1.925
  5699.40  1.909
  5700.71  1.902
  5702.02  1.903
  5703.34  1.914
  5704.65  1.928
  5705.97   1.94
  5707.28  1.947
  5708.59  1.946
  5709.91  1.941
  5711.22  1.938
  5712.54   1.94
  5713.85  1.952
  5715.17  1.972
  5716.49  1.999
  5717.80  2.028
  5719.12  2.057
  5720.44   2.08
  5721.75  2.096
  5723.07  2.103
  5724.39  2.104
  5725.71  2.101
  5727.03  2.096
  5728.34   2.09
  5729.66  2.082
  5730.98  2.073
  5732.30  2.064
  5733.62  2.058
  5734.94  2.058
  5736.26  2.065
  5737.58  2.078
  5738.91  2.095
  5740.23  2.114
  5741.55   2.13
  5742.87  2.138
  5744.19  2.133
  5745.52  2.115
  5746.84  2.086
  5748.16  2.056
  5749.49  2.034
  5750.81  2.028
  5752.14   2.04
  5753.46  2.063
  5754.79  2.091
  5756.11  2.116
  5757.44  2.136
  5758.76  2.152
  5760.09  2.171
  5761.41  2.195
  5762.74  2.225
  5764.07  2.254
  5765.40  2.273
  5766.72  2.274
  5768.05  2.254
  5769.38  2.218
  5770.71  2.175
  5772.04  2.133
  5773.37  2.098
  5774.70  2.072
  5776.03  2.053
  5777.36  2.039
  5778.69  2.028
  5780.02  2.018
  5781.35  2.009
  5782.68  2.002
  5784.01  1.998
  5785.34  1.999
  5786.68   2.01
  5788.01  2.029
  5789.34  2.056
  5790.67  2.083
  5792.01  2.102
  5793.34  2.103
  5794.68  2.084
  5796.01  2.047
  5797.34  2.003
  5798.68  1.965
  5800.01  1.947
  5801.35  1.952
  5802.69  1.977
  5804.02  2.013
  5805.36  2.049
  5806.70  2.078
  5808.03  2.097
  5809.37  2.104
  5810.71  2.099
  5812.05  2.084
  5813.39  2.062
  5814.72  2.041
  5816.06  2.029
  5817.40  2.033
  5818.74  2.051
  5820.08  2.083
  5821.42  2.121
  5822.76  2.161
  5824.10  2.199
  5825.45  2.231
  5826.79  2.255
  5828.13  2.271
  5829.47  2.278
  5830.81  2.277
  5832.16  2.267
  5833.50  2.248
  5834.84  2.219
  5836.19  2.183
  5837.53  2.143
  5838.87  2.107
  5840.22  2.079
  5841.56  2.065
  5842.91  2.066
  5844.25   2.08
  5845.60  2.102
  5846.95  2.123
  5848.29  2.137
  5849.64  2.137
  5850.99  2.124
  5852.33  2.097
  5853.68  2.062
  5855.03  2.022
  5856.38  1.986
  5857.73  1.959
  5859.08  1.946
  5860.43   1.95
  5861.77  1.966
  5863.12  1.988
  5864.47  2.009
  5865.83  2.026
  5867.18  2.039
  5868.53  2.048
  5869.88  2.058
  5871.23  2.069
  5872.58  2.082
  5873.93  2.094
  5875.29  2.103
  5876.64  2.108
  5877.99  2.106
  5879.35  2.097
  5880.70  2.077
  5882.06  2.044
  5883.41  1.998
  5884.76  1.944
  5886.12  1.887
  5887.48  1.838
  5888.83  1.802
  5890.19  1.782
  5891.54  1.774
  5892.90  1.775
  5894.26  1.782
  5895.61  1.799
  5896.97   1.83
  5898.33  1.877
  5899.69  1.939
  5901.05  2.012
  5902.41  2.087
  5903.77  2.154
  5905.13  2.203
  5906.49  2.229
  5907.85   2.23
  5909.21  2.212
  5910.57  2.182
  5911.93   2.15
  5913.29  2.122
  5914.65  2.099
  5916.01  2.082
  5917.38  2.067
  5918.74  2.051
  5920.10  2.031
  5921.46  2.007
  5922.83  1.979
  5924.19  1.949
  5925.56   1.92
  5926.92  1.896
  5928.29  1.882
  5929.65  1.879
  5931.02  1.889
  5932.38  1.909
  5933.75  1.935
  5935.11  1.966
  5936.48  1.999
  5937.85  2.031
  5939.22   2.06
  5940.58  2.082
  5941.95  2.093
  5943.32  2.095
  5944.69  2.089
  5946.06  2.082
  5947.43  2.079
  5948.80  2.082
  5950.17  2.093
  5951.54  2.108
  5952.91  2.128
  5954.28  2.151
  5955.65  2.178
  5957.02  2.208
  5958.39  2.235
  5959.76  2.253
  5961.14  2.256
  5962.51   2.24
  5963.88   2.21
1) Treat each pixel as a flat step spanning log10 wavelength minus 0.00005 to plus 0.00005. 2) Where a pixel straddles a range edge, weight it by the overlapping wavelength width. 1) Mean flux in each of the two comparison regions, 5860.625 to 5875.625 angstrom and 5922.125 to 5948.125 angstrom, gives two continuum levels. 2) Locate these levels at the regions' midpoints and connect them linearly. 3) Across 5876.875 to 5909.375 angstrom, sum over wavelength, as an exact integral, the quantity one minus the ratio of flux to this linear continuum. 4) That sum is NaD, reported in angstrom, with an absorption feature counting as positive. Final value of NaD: 0.7 angstrom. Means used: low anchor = 2.04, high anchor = 1.99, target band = 1.98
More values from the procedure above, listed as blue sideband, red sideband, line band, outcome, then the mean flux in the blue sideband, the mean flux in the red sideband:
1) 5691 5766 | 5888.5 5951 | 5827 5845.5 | -1.36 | 2.05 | 2.01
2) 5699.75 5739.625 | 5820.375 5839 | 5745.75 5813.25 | 1.24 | 2.02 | 2.21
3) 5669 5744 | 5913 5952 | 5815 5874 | -2.59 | 2.01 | 2.02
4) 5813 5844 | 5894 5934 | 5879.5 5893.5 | 1.08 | 2.15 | 2.02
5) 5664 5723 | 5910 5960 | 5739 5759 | -0.98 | 1.98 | 2.05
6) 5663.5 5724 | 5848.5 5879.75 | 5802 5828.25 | -0.90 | 1.98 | 2.05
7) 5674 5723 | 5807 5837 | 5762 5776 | -0.80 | 1.96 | 2.15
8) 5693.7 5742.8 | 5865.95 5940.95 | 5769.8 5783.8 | -0.35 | 2.02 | 2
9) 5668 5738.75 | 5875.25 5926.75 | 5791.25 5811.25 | -0.40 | 2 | 2.01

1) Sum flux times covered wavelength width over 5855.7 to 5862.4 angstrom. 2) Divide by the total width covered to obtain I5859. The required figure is 1.96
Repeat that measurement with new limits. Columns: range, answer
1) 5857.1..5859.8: 1.95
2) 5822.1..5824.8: 2.17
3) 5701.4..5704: 1.91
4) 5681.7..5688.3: 1.9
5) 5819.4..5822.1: 2.1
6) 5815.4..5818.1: 2.03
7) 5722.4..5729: 2.1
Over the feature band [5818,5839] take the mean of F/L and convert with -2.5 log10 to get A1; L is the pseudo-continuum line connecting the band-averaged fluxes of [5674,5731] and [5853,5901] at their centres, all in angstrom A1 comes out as -0.12 mag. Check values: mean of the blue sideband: 1.98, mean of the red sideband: 1.97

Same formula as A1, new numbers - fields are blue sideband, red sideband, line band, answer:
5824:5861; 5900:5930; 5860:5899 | 0.07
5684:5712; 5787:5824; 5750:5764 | -0.06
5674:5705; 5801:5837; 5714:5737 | -0.03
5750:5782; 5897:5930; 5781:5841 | 0.01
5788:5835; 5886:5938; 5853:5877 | 0.01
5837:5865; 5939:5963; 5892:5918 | 0.03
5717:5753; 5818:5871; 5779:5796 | 0.03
